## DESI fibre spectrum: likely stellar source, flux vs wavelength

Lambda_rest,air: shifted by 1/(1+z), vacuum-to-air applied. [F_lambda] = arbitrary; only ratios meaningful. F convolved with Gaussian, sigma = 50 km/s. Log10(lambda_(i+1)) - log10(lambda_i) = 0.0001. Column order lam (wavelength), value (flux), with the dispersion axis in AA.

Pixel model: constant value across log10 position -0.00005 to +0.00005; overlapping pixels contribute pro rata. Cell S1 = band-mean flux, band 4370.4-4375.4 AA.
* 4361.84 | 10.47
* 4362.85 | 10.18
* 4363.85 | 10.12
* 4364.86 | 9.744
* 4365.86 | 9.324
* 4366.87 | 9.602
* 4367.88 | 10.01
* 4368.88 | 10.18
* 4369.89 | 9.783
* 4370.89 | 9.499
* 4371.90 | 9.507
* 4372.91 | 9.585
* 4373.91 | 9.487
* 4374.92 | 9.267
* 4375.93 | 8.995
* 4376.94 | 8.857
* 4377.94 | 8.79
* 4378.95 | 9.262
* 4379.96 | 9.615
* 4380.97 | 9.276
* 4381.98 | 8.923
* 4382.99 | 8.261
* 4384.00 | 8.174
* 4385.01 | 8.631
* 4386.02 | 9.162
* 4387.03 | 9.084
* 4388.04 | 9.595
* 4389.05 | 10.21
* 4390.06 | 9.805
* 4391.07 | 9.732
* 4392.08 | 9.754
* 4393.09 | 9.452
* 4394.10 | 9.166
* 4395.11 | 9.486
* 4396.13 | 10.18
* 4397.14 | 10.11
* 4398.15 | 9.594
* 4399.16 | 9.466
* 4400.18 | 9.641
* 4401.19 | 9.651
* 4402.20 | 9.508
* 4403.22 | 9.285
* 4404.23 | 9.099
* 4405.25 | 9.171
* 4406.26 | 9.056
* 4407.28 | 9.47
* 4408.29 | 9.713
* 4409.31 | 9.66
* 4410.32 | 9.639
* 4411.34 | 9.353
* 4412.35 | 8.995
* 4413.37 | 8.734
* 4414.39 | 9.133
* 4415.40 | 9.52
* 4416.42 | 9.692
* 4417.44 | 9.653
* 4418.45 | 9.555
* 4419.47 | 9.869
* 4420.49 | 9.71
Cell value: 9.47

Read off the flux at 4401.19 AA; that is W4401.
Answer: 9.651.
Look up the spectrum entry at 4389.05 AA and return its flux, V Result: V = 10.21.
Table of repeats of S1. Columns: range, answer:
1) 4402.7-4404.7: 9.18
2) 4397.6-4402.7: 9.59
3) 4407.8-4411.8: 9.58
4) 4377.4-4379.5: 9.05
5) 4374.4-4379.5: 9.04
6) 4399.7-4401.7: 9.68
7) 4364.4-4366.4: 9.53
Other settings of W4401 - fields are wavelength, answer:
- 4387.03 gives 9.084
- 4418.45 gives 9.555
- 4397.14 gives 10.11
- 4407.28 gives 9.47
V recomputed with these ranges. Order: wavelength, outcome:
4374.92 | 9.267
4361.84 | 10.47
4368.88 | 10.18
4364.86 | 9.744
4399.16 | 9.466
